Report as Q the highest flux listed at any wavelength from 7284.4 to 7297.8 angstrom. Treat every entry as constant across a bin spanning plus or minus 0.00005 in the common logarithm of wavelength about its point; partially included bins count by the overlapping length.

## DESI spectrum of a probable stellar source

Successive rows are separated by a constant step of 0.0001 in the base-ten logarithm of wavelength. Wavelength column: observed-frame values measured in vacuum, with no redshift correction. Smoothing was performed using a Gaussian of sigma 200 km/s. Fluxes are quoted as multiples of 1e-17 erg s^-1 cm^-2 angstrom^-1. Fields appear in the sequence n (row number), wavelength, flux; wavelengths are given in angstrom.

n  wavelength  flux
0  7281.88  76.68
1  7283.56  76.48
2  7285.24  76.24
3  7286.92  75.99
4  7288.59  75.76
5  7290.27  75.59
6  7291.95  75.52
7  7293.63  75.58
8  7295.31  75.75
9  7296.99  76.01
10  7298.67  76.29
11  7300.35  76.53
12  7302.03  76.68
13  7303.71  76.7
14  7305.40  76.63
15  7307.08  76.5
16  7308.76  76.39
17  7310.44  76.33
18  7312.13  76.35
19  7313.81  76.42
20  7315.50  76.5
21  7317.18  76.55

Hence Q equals 76.24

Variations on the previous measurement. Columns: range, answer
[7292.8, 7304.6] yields 76.7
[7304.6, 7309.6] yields 76.63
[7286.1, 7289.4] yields 75.99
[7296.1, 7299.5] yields 76.29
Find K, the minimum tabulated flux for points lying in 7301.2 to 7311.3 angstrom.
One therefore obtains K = 76.33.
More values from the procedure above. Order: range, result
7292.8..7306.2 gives 75.58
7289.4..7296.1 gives 75.52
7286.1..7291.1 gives 75.59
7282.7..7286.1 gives 76.24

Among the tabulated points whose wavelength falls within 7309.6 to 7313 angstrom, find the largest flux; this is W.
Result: 76.35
